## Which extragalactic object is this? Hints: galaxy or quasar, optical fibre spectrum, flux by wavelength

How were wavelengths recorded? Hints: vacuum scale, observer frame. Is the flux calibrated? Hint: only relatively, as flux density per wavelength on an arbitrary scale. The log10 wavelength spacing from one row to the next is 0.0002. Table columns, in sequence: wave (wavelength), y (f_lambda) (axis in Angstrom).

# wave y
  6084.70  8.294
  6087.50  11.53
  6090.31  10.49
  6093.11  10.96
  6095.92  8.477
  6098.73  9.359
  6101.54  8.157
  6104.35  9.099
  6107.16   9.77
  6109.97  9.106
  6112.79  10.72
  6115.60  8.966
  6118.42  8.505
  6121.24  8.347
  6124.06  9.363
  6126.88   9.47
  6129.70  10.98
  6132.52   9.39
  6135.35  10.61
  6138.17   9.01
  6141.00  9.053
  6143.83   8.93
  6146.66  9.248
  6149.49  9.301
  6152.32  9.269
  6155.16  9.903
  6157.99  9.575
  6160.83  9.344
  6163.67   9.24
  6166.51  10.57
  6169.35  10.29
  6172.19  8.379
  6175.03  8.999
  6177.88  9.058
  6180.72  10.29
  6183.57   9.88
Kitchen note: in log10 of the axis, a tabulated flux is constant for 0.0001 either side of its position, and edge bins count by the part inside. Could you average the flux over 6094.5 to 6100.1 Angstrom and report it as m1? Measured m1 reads 8.91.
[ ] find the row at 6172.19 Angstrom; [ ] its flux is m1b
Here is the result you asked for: 8.379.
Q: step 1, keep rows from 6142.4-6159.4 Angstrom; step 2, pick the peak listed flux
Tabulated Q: 9.903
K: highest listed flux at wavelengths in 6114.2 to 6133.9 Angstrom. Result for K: 10.98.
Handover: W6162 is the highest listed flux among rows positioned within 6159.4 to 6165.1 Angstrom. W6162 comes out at 9.344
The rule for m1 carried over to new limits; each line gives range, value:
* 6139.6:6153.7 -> 9.16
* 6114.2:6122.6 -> 8.6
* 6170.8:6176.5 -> 8.69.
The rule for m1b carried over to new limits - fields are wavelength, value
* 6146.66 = 9.248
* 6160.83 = 9.344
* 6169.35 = 10.29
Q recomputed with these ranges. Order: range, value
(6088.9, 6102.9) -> 10.96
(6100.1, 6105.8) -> 9.099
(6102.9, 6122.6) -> 10.72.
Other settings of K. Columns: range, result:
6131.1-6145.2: 10.61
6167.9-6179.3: 10.29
